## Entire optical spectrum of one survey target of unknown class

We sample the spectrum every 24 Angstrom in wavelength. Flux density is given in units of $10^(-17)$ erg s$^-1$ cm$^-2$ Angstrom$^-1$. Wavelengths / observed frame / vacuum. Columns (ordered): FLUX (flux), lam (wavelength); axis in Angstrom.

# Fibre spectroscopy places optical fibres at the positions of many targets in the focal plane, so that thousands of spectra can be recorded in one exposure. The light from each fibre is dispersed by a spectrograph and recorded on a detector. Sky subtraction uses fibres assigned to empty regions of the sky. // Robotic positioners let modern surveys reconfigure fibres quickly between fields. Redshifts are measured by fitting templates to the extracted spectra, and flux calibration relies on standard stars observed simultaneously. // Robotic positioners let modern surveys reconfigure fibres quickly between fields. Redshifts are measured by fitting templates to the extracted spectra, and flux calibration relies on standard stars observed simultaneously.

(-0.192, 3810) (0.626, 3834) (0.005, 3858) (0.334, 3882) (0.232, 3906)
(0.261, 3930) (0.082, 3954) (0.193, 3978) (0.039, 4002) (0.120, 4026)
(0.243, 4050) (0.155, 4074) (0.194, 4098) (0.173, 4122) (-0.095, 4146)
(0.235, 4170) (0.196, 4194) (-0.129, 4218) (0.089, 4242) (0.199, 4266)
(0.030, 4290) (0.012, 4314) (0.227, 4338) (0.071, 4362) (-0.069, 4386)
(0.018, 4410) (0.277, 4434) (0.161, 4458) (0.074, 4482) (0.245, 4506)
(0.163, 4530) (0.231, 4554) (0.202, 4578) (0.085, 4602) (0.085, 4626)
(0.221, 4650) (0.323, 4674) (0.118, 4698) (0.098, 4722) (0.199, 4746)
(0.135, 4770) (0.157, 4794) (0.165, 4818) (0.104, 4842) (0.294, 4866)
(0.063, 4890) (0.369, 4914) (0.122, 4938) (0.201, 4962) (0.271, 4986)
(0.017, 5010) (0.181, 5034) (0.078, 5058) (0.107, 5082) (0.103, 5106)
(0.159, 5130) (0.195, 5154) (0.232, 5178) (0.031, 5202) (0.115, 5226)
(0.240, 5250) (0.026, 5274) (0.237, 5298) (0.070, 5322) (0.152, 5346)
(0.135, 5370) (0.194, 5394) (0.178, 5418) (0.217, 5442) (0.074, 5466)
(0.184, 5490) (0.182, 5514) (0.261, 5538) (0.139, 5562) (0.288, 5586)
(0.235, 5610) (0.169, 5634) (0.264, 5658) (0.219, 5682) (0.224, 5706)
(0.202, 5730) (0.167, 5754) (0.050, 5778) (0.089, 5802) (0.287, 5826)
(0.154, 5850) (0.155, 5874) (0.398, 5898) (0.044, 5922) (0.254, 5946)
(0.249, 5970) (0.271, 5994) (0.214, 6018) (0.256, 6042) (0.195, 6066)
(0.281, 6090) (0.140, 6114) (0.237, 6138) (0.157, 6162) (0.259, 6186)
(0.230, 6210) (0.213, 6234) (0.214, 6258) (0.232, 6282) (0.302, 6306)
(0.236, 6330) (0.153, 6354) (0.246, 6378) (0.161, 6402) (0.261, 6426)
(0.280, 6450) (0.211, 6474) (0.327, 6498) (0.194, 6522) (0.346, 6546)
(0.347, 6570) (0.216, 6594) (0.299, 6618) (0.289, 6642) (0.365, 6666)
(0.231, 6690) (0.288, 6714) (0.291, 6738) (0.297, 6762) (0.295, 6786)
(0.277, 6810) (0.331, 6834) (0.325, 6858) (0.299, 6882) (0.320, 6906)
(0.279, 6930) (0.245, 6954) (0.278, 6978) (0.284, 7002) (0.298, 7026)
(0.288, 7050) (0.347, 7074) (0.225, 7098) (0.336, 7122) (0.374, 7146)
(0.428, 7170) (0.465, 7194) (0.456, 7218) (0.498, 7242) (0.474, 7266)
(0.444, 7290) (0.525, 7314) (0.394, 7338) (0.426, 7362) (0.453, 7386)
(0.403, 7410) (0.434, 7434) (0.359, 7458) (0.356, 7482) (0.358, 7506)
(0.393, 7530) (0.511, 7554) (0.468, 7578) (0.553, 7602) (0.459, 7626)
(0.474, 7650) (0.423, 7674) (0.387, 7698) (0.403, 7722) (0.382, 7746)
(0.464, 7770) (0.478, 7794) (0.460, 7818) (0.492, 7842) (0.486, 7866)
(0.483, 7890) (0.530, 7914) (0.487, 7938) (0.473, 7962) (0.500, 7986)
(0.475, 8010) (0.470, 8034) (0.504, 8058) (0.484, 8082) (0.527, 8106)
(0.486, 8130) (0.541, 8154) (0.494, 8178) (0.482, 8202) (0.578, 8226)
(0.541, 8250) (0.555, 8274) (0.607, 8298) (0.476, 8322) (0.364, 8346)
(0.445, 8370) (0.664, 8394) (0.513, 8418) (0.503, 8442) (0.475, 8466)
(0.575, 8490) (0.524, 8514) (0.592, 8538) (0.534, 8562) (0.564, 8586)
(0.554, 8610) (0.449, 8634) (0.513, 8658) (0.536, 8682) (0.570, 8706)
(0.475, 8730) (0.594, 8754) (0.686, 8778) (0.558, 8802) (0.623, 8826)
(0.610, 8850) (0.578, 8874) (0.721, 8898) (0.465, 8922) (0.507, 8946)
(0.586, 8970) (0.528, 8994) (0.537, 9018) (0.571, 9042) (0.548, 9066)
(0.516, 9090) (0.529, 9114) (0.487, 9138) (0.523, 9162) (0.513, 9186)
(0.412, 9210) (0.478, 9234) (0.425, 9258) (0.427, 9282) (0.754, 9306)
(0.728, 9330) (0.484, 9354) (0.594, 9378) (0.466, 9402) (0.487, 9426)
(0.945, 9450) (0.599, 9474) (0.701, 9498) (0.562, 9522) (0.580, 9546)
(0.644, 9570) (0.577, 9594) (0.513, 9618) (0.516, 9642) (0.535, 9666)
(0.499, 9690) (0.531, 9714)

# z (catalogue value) 0.789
